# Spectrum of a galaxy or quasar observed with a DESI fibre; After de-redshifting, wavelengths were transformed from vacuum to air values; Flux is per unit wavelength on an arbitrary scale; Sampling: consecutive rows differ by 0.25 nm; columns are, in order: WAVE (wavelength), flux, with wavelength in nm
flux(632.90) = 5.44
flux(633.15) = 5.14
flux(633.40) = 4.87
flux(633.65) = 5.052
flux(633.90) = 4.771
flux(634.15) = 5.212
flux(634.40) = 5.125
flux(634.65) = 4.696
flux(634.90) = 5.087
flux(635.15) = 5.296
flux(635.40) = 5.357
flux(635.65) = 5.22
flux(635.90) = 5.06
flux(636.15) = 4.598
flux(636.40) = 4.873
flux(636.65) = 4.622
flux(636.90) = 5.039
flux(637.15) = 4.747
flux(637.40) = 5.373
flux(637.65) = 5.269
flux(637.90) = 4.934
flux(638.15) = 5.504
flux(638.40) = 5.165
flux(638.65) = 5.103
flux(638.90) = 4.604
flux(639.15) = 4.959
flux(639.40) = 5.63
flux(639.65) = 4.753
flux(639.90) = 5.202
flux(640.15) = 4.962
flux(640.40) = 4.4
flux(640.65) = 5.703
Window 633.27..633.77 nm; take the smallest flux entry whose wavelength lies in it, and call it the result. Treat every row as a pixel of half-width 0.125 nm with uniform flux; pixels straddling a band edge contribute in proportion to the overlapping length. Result 4.87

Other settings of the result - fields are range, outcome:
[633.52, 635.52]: 4.696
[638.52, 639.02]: 4.604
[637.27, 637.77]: 5.269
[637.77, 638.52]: 4.934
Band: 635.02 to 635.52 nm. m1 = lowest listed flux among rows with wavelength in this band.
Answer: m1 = 5.296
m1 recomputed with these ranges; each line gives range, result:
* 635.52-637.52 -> 4.598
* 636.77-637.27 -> 4.747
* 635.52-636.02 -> 5.06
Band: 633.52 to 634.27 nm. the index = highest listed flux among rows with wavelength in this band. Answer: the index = 5.212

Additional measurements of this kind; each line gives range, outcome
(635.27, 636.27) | 5.357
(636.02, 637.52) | 5.373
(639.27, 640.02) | 5.63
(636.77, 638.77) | 5.504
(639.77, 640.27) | 5.202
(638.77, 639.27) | 4.959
